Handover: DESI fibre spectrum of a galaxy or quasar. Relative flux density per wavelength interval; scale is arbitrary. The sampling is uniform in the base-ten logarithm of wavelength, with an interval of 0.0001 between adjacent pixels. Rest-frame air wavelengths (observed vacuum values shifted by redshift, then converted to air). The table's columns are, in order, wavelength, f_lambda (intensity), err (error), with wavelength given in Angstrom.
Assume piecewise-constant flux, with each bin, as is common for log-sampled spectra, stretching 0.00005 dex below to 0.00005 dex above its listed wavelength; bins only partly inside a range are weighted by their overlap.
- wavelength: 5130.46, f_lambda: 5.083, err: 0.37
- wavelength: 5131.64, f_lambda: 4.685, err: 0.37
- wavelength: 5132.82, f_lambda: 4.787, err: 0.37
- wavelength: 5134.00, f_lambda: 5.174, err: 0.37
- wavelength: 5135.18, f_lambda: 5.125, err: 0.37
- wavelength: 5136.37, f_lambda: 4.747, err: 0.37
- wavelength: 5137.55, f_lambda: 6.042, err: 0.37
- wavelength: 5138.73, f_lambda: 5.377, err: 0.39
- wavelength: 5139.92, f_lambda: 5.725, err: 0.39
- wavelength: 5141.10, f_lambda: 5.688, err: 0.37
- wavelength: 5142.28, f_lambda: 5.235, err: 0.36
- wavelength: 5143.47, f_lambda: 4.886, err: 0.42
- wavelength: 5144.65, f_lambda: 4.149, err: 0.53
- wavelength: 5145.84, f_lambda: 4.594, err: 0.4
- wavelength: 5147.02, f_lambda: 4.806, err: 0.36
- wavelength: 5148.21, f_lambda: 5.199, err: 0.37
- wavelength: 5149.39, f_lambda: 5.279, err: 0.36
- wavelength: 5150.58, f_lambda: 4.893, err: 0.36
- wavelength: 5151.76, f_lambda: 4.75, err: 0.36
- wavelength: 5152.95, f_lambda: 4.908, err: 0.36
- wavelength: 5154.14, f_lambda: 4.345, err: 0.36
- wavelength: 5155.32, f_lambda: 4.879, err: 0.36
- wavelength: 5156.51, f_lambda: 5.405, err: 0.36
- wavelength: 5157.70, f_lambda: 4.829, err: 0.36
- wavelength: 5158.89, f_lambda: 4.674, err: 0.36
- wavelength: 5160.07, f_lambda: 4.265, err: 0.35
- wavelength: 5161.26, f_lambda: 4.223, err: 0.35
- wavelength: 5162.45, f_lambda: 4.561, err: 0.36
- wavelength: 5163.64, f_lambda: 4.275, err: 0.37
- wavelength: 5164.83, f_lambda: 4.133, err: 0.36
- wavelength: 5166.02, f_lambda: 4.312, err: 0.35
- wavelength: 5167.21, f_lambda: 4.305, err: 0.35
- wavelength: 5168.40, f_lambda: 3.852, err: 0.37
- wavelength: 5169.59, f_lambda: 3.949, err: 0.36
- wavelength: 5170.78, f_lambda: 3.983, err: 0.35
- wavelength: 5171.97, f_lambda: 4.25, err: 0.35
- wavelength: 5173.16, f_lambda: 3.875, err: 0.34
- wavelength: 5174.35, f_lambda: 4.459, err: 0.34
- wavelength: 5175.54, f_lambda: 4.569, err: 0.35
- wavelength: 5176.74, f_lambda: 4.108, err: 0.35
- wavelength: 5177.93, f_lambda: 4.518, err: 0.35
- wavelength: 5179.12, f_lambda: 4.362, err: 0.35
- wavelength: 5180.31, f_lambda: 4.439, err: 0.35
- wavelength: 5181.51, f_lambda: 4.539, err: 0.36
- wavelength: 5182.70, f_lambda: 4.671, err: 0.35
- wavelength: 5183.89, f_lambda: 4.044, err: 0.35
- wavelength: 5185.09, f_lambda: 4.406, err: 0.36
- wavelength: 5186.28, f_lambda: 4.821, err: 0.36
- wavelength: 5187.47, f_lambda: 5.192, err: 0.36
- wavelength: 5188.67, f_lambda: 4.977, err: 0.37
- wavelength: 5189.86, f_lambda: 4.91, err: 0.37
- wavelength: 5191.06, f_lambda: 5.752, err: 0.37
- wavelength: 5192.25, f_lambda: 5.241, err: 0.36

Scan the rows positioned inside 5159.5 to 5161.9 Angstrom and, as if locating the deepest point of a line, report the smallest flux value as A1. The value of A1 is 4.223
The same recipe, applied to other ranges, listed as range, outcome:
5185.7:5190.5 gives 4.821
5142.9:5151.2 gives 4.149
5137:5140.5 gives 5.377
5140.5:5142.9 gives 5.235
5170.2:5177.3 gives 3.875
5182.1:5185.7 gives 4.044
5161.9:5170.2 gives 3.852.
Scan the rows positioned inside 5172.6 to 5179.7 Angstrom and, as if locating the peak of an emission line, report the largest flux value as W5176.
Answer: 4.569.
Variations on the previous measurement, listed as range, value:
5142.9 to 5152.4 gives 5.279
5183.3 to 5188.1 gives 5.192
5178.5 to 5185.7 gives 4.671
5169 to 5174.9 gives 4.459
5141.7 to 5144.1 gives 5.235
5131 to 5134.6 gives 5.174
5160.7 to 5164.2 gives 4.561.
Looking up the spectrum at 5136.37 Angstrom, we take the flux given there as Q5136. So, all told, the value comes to 4.747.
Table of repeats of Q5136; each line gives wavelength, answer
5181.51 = 4.539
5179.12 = 4.362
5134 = 5.174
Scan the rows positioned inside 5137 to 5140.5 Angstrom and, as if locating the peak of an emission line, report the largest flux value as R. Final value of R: 6.042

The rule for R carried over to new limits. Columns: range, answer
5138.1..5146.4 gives 5.725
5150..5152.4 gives 4.893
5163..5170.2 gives 4.312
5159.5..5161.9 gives 4.265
